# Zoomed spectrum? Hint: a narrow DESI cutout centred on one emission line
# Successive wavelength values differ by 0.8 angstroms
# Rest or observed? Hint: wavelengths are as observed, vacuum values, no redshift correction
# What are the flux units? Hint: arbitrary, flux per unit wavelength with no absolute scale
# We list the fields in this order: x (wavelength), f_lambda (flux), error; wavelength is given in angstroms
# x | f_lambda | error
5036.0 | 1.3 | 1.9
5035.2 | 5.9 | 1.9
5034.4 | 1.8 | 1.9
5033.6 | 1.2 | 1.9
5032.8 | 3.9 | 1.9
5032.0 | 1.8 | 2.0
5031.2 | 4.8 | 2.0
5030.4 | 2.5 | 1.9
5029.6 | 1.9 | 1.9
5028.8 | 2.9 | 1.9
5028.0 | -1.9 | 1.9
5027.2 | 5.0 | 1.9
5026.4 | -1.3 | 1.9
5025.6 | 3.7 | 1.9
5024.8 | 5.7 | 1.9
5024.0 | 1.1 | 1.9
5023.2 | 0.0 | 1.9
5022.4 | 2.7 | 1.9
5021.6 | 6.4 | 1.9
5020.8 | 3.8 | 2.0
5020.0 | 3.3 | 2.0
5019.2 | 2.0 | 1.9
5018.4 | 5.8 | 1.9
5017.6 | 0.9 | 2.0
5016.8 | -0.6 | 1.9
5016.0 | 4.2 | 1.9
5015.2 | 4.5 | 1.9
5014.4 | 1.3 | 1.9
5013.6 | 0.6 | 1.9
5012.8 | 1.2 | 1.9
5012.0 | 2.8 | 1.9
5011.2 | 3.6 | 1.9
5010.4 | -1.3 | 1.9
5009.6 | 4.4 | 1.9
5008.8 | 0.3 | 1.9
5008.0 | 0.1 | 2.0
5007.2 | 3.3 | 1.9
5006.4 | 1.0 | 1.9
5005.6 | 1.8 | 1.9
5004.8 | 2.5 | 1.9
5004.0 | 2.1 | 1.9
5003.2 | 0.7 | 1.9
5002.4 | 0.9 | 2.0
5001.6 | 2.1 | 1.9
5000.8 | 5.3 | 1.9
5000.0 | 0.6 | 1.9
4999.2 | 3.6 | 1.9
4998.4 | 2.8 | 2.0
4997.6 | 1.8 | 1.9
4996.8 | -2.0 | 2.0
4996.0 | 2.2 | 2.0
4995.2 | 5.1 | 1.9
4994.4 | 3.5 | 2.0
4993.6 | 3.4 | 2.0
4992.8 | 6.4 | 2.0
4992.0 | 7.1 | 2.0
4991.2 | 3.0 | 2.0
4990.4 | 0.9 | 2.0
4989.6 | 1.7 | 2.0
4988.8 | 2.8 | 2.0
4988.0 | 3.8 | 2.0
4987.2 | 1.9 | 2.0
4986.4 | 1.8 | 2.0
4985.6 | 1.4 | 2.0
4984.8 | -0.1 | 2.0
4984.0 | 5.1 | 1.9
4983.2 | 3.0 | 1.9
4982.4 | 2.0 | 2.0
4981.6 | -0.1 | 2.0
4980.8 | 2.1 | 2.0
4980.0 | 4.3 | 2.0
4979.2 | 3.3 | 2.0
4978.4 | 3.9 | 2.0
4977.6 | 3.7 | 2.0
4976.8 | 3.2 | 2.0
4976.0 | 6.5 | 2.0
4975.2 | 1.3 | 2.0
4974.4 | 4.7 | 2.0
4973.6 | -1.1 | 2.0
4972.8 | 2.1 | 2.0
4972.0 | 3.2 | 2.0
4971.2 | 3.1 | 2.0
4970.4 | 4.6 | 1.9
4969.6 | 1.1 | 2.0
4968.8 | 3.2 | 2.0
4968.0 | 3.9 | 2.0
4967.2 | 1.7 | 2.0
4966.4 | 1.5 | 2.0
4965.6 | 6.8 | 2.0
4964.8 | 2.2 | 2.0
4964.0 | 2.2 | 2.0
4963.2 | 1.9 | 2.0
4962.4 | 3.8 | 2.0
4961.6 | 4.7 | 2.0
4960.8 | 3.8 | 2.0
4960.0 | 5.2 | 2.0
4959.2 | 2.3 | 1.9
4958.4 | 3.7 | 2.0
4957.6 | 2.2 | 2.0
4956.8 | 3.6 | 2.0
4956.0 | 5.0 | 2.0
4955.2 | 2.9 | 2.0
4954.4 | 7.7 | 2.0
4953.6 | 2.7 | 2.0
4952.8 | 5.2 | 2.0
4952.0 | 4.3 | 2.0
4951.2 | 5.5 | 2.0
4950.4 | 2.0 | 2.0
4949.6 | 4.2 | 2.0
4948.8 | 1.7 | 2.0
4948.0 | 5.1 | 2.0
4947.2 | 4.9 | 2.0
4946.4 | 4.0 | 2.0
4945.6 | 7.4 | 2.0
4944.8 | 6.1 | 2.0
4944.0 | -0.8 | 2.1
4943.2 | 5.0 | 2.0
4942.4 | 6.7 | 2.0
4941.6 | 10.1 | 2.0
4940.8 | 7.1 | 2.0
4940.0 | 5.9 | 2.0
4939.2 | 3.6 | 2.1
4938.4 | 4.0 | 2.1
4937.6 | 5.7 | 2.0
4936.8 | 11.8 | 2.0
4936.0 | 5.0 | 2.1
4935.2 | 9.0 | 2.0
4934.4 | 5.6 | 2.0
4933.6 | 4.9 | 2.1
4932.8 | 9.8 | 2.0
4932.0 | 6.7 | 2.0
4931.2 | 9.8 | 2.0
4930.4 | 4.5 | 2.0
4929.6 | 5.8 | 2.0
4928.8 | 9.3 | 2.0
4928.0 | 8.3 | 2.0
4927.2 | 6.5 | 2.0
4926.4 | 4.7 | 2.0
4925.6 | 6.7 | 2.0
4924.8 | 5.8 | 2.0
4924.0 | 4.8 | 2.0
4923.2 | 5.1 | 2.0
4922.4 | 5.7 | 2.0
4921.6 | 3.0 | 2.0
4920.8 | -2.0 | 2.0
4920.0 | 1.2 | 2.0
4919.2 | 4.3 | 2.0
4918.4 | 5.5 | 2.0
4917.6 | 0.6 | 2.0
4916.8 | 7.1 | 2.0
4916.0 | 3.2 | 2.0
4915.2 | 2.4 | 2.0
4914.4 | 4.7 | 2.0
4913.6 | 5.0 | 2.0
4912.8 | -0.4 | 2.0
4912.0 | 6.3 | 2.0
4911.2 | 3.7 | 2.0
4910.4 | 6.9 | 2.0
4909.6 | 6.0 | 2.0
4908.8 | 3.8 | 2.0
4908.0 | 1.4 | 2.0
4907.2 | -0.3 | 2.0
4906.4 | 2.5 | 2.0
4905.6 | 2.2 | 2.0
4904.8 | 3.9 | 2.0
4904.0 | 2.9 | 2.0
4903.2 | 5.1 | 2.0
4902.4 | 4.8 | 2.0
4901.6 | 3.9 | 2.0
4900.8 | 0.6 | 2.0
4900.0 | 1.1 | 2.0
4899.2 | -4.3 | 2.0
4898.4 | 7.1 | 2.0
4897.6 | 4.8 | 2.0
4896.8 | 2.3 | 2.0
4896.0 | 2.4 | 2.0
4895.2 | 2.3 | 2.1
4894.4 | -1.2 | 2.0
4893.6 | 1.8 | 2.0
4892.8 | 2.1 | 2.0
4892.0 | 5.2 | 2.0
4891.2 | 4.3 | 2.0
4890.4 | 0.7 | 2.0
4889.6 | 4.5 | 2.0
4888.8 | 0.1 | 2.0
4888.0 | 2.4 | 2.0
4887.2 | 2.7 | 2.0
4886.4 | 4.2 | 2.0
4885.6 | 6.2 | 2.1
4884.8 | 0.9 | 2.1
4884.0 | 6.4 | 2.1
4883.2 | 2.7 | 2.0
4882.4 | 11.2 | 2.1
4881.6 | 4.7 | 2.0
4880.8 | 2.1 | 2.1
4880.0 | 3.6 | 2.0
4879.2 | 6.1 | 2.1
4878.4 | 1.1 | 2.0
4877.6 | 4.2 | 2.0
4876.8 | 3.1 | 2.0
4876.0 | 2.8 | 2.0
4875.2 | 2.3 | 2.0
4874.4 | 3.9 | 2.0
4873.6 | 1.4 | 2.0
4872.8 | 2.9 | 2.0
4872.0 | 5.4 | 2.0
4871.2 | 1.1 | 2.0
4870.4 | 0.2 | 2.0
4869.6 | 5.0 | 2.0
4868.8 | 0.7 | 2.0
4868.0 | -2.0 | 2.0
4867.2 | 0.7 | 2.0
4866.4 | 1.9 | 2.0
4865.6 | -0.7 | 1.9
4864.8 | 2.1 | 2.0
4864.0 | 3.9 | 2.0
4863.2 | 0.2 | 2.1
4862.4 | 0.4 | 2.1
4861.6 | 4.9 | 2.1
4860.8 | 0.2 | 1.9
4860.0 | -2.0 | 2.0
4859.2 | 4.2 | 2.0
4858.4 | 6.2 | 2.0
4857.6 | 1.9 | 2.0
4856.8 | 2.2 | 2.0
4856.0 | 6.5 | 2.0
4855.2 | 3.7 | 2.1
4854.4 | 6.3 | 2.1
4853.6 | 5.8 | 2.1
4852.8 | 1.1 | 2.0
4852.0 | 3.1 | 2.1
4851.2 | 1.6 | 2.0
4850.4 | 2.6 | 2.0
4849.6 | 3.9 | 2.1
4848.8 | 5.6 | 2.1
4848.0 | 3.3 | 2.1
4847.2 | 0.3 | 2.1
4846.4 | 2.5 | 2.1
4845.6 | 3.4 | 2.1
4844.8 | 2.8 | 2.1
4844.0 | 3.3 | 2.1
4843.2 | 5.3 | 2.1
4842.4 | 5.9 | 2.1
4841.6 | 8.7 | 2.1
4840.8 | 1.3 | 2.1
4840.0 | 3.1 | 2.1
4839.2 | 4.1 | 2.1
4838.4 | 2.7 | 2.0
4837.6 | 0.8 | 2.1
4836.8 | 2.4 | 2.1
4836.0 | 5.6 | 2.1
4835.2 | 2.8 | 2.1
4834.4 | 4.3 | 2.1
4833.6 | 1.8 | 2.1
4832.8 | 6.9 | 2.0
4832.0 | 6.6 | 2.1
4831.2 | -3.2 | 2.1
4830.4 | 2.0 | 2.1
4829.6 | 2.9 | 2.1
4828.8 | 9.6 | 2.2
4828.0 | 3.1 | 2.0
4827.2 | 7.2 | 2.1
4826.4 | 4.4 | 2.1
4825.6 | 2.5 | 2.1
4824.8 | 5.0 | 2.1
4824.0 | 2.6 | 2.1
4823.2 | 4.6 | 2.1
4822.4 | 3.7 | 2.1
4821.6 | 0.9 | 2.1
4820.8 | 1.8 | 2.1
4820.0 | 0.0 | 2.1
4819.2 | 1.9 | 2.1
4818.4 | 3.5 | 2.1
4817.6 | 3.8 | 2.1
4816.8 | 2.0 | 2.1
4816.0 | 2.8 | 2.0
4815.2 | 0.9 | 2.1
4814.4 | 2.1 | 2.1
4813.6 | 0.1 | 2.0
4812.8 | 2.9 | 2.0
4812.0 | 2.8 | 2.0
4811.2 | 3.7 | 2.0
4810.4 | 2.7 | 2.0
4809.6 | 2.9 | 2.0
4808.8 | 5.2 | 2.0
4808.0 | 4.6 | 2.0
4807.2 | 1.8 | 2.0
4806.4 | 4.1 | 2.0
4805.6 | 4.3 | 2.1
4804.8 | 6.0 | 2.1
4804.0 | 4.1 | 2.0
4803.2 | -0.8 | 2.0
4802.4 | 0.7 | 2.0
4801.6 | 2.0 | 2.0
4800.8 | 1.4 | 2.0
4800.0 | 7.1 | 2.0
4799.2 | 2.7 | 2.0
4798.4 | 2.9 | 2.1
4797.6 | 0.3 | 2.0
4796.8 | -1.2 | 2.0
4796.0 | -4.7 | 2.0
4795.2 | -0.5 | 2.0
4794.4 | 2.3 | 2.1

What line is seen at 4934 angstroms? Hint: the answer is C III] 1909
